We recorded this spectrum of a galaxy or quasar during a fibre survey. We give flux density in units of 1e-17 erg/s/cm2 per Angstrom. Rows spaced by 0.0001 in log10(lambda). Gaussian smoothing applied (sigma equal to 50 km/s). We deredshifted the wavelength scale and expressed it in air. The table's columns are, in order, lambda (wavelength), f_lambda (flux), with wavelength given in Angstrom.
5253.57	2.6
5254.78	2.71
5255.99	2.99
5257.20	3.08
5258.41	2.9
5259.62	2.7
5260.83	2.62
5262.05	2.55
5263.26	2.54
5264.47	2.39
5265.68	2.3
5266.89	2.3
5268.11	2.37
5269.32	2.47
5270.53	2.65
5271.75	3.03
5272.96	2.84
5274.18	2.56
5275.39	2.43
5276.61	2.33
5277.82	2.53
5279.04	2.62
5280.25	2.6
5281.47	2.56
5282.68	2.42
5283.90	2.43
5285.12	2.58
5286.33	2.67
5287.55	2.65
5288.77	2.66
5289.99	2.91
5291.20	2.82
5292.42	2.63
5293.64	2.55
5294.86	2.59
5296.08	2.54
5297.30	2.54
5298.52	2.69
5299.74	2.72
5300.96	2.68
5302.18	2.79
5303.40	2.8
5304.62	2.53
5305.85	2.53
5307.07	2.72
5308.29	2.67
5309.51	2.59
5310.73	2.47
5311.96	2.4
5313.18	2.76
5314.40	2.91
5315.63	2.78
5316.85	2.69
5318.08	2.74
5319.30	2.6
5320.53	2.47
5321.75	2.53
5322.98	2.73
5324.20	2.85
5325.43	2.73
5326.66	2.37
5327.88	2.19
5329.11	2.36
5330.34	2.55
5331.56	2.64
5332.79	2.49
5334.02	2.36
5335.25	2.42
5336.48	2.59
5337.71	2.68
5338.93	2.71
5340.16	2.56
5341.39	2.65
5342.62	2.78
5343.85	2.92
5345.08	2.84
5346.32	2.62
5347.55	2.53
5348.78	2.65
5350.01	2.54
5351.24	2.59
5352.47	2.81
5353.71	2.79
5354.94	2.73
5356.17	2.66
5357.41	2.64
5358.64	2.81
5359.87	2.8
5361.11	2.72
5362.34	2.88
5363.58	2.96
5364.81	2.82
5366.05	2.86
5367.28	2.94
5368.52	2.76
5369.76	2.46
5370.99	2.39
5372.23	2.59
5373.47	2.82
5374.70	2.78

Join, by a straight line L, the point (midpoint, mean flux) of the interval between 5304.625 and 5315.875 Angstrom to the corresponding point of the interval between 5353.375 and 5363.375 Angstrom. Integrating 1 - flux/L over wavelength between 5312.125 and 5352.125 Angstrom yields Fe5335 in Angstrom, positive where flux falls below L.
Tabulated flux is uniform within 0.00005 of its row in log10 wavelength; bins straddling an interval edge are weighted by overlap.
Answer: 1.1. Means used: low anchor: 2.64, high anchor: 2.76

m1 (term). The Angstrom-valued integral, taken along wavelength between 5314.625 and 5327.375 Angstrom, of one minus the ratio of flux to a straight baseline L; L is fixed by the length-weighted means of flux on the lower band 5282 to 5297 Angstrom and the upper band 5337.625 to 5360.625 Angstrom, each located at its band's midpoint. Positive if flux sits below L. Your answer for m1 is 0.0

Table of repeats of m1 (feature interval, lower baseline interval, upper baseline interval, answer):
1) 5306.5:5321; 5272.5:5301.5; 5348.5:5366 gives 0.0 Angstrom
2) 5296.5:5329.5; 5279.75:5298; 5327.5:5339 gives -1.0 Angstrom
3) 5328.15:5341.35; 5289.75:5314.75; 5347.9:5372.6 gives 0.8 Angstrom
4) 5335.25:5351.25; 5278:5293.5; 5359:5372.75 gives 0.3 Angstrom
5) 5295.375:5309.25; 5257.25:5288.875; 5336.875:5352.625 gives -0.2 Angstrom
